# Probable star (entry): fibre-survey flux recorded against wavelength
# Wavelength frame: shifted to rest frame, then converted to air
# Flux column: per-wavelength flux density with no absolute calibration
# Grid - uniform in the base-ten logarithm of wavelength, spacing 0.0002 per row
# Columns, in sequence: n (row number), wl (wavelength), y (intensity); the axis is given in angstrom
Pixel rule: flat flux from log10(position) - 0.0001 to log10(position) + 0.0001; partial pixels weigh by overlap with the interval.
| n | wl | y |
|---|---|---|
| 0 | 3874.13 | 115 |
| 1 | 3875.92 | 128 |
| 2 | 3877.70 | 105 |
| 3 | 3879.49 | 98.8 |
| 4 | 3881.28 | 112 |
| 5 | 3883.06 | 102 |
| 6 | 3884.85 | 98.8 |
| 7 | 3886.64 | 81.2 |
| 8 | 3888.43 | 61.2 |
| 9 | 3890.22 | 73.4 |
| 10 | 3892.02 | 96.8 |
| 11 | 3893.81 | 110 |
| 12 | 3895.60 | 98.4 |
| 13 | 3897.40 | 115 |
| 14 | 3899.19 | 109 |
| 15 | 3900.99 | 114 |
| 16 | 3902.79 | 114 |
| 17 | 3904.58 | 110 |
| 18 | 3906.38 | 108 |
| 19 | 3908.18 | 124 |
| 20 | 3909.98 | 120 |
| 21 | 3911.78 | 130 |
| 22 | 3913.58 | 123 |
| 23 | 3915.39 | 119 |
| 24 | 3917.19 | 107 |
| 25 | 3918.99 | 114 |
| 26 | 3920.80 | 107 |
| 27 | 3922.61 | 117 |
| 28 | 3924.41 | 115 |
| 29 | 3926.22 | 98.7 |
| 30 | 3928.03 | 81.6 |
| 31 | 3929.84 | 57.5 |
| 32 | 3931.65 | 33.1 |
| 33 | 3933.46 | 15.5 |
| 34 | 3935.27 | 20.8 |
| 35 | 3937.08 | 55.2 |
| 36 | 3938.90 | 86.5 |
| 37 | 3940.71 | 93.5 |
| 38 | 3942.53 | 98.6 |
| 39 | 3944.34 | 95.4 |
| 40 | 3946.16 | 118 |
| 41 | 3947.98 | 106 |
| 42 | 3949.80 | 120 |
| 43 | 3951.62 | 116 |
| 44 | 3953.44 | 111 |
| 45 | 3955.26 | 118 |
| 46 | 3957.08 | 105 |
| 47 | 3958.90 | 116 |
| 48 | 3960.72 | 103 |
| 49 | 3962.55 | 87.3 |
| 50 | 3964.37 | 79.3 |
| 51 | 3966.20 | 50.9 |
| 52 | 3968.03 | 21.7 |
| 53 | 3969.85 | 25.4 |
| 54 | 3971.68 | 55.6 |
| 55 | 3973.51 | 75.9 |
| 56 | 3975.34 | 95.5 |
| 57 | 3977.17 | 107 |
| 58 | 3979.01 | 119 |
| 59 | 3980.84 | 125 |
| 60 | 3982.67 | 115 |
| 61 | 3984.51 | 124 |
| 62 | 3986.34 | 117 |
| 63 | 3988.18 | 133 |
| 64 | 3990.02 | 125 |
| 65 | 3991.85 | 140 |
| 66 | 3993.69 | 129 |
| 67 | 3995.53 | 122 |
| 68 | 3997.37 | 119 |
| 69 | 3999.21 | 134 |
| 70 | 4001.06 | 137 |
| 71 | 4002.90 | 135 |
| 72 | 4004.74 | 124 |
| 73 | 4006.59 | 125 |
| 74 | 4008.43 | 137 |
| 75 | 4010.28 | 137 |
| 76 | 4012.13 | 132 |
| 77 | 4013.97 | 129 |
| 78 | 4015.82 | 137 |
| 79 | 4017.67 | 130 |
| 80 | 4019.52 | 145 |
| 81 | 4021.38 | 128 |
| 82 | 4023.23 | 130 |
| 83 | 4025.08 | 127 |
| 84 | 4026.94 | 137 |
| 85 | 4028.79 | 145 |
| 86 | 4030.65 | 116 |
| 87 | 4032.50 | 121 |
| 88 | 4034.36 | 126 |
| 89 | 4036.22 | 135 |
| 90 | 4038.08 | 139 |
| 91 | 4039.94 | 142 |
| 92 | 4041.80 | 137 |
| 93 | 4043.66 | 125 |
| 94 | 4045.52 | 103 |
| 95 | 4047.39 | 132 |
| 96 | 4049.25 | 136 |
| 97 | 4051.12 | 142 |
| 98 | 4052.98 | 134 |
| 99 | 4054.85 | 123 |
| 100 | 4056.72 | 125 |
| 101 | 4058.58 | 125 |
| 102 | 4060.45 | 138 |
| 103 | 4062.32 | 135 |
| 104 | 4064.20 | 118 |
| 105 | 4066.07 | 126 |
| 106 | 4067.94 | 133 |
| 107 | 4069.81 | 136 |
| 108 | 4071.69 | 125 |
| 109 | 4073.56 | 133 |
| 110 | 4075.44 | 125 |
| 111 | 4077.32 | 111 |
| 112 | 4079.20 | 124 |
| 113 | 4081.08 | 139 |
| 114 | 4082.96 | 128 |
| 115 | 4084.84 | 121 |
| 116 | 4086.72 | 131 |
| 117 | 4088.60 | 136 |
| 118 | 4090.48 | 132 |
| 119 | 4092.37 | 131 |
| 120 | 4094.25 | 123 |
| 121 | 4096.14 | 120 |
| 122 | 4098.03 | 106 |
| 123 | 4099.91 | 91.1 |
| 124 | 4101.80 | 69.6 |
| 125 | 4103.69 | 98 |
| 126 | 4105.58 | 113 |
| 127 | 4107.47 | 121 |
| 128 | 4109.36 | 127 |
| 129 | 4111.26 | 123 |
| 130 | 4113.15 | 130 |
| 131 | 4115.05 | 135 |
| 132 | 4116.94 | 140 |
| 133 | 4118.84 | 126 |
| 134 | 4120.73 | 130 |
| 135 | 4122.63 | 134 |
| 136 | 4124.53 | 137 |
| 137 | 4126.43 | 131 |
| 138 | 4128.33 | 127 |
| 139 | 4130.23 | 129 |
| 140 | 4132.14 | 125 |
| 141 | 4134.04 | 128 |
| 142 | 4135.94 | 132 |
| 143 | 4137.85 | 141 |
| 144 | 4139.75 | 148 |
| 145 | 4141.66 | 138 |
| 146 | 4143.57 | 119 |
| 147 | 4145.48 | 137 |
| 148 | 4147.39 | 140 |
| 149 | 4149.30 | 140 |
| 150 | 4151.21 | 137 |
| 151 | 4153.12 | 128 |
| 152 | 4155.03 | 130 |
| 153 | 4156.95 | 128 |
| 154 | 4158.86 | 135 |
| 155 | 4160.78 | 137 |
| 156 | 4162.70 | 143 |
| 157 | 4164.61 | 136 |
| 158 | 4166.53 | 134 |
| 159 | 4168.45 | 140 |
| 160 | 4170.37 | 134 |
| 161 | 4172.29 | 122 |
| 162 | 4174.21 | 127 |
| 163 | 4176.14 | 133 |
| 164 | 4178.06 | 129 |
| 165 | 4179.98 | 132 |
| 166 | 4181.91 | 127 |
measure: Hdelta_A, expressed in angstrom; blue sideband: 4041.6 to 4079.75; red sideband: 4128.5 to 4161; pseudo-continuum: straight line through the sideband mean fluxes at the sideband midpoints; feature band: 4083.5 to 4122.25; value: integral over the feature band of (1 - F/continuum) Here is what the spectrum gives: 3.0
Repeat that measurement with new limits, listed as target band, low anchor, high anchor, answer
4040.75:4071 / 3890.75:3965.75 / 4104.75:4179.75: -2.74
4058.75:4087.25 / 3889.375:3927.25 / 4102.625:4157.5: -0.71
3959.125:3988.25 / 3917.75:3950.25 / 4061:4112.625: 1.76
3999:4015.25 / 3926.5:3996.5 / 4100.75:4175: -4.85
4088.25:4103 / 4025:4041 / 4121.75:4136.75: 2.10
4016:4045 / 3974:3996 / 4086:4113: -3.28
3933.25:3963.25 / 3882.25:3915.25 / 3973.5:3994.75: 5.15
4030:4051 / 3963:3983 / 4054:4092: -3.20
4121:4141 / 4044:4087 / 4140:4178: -0.18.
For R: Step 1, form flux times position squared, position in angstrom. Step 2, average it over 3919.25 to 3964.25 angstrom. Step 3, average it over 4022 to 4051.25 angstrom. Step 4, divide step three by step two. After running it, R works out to 1.5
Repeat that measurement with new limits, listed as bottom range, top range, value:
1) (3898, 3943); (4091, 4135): 1.41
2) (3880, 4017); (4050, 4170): 1.35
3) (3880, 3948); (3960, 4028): 1.24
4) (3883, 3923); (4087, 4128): 1.27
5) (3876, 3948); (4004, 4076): 1.45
